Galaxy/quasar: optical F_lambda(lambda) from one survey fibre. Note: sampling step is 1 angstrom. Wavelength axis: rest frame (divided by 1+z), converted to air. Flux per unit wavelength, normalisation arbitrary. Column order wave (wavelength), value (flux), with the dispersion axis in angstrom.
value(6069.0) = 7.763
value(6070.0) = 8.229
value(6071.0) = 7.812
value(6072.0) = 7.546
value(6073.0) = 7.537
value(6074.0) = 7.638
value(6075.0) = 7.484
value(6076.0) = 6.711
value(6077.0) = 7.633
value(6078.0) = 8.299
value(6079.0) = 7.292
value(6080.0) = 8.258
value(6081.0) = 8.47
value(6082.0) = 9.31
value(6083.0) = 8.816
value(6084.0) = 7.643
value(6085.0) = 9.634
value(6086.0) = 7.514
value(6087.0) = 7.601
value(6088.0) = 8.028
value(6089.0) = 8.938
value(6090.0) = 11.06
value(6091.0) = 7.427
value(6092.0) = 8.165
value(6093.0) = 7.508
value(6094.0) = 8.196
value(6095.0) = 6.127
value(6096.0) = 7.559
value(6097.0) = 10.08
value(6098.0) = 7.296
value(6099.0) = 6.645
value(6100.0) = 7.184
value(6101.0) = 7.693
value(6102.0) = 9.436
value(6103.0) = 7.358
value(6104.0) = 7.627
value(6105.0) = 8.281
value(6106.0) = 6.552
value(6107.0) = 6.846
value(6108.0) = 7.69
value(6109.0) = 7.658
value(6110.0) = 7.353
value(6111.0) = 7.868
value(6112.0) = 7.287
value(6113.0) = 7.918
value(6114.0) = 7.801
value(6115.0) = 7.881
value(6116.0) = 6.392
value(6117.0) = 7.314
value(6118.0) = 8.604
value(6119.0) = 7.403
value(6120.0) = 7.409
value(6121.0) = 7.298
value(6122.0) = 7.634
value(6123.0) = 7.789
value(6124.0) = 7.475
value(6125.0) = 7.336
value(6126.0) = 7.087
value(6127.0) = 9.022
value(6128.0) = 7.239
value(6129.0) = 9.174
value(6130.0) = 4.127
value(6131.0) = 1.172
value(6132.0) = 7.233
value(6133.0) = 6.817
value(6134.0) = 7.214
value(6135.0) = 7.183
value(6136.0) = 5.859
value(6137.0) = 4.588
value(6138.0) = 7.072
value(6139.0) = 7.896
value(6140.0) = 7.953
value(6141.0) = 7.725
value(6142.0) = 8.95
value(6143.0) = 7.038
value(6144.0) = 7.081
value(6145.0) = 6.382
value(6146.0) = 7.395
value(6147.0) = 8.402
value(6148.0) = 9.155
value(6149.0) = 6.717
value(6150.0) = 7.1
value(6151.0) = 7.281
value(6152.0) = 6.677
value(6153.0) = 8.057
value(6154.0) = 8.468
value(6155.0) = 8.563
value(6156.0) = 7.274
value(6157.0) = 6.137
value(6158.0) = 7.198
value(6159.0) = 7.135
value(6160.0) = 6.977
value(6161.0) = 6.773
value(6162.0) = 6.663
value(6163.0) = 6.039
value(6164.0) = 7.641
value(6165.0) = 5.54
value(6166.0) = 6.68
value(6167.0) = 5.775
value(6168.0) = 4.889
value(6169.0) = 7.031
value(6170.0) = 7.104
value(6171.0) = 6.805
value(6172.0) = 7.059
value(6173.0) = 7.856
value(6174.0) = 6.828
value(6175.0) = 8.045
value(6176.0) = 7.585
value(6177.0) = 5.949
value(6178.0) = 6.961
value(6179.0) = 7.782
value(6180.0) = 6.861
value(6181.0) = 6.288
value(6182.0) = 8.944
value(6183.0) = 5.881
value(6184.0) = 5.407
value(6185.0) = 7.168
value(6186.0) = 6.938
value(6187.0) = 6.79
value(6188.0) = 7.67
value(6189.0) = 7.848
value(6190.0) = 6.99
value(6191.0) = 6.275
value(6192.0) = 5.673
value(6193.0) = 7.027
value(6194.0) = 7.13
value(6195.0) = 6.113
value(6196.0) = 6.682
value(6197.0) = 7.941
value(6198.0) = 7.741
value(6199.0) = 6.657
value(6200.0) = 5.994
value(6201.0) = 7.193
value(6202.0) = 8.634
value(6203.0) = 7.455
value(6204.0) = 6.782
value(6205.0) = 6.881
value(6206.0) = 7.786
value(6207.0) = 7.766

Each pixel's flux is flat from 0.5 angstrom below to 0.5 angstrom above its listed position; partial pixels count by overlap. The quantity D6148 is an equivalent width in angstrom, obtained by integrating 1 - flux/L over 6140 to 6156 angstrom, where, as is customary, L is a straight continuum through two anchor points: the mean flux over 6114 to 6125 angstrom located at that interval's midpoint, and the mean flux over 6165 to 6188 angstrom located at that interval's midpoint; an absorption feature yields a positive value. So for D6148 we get -1.1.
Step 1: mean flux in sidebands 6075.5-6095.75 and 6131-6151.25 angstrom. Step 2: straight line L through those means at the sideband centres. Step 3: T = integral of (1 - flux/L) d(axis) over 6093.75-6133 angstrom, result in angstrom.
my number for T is 1.26 angstrom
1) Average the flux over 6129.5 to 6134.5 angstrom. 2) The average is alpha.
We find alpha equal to 5.31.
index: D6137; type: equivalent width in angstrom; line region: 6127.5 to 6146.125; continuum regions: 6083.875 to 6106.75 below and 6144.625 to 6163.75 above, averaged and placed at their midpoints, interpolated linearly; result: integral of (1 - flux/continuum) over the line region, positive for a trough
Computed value 1.9 angstrom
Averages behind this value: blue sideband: 7.97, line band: 6.73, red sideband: 7.29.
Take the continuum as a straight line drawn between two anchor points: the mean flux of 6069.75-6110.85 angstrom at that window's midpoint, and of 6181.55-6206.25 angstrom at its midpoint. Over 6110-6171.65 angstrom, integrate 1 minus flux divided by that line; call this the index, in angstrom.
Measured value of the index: 2.96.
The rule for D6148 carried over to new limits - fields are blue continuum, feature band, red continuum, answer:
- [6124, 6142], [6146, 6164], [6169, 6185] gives -1.1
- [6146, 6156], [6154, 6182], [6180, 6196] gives 1.5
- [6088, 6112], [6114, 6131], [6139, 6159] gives 1.0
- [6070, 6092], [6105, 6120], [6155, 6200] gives 0.4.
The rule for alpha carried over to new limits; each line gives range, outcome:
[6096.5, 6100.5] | 7.8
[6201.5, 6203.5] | 8.04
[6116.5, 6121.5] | 7.61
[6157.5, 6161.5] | 7.02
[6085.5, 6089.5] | 8.02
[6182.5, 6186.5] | 6.35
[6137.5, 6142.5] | 7.92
